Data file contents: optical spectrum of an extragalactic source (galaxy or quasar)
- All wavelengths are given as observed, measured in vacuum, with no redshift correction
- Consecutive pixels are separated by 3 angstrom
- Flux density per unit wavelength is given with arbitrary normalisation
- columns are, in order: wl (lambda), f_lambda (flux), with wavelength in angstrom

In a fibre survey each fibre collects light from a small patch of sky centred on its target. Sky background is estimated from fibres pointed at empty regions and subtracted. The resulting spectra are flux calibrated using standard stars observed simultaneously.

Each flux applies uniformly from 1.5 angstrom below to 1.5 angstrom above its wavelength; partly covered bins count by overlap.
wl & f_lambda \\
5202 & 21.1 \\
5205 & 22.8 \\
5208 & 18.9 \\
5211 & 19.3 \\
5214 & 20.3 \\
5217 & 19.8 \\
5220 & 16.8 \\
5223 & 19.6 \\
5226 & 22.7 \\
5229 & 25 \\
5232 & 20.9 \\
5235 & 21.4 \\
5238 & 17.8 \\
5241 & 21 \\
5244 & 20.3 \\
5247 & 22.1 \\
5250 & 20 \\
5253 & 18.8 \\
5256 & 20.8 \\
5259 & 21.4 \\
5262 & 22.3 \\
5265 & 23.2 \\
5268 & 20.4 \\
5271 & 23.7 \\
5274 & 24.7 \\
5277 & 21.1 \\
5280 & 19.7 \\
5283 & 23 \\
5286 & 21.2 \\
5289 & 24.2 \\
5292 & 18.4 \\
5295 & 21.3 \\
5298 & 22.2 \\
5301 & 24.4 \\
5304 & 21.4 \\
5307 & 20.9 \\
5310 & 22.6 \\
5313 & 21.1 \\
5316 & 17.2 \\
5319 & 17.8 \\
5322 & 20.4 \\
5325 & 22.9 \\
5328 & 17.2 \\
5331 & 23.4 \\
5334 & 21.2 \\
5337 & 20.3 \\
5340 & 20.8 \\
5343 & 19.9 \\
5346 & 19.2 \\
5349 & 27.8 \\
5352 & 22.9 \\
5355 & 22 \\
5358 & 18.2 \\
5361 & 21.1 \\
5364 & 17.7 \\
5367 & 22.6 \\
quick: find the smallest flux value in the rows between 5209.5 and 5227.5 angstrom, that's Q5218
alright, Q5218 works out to 16.8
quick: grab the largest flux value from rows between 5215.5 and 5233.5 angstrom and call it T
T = 25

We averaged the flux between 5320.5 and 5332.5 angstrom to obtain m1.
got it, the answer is 21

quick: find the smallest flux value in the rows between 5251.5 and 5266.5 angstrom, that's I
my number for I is 18.8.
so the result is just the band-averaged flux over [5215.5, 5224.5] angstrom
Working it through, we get 18.7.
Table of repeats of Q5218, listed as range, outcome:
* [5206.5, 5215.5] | 18.9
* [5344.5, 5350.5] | 19.2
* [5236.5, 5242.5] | 17.8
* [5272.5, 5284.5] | 19.7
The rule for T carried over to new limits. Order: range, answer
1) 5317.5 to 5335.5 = 23.4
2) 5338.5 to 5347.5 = 20.8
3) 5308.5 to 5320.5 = 22.6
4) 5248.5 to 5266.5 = 23.2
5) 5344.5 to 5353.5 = 27.8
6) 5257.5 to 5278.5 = 24.7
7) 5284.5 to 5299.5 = 24.2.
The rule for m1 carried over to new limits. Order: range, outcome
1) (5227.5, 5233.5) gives 22.9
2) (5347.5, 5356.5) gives 24.2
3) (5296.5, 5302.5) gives 23.3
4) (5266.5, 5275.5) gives 22.9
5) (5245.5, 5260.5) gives 20.6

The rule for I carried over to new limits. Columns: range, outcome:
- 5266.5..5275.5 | 20.4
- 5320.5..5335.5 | 17.2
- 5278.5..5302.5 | 18.4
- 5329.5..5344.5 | 19.9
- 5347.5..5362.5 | 18.2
